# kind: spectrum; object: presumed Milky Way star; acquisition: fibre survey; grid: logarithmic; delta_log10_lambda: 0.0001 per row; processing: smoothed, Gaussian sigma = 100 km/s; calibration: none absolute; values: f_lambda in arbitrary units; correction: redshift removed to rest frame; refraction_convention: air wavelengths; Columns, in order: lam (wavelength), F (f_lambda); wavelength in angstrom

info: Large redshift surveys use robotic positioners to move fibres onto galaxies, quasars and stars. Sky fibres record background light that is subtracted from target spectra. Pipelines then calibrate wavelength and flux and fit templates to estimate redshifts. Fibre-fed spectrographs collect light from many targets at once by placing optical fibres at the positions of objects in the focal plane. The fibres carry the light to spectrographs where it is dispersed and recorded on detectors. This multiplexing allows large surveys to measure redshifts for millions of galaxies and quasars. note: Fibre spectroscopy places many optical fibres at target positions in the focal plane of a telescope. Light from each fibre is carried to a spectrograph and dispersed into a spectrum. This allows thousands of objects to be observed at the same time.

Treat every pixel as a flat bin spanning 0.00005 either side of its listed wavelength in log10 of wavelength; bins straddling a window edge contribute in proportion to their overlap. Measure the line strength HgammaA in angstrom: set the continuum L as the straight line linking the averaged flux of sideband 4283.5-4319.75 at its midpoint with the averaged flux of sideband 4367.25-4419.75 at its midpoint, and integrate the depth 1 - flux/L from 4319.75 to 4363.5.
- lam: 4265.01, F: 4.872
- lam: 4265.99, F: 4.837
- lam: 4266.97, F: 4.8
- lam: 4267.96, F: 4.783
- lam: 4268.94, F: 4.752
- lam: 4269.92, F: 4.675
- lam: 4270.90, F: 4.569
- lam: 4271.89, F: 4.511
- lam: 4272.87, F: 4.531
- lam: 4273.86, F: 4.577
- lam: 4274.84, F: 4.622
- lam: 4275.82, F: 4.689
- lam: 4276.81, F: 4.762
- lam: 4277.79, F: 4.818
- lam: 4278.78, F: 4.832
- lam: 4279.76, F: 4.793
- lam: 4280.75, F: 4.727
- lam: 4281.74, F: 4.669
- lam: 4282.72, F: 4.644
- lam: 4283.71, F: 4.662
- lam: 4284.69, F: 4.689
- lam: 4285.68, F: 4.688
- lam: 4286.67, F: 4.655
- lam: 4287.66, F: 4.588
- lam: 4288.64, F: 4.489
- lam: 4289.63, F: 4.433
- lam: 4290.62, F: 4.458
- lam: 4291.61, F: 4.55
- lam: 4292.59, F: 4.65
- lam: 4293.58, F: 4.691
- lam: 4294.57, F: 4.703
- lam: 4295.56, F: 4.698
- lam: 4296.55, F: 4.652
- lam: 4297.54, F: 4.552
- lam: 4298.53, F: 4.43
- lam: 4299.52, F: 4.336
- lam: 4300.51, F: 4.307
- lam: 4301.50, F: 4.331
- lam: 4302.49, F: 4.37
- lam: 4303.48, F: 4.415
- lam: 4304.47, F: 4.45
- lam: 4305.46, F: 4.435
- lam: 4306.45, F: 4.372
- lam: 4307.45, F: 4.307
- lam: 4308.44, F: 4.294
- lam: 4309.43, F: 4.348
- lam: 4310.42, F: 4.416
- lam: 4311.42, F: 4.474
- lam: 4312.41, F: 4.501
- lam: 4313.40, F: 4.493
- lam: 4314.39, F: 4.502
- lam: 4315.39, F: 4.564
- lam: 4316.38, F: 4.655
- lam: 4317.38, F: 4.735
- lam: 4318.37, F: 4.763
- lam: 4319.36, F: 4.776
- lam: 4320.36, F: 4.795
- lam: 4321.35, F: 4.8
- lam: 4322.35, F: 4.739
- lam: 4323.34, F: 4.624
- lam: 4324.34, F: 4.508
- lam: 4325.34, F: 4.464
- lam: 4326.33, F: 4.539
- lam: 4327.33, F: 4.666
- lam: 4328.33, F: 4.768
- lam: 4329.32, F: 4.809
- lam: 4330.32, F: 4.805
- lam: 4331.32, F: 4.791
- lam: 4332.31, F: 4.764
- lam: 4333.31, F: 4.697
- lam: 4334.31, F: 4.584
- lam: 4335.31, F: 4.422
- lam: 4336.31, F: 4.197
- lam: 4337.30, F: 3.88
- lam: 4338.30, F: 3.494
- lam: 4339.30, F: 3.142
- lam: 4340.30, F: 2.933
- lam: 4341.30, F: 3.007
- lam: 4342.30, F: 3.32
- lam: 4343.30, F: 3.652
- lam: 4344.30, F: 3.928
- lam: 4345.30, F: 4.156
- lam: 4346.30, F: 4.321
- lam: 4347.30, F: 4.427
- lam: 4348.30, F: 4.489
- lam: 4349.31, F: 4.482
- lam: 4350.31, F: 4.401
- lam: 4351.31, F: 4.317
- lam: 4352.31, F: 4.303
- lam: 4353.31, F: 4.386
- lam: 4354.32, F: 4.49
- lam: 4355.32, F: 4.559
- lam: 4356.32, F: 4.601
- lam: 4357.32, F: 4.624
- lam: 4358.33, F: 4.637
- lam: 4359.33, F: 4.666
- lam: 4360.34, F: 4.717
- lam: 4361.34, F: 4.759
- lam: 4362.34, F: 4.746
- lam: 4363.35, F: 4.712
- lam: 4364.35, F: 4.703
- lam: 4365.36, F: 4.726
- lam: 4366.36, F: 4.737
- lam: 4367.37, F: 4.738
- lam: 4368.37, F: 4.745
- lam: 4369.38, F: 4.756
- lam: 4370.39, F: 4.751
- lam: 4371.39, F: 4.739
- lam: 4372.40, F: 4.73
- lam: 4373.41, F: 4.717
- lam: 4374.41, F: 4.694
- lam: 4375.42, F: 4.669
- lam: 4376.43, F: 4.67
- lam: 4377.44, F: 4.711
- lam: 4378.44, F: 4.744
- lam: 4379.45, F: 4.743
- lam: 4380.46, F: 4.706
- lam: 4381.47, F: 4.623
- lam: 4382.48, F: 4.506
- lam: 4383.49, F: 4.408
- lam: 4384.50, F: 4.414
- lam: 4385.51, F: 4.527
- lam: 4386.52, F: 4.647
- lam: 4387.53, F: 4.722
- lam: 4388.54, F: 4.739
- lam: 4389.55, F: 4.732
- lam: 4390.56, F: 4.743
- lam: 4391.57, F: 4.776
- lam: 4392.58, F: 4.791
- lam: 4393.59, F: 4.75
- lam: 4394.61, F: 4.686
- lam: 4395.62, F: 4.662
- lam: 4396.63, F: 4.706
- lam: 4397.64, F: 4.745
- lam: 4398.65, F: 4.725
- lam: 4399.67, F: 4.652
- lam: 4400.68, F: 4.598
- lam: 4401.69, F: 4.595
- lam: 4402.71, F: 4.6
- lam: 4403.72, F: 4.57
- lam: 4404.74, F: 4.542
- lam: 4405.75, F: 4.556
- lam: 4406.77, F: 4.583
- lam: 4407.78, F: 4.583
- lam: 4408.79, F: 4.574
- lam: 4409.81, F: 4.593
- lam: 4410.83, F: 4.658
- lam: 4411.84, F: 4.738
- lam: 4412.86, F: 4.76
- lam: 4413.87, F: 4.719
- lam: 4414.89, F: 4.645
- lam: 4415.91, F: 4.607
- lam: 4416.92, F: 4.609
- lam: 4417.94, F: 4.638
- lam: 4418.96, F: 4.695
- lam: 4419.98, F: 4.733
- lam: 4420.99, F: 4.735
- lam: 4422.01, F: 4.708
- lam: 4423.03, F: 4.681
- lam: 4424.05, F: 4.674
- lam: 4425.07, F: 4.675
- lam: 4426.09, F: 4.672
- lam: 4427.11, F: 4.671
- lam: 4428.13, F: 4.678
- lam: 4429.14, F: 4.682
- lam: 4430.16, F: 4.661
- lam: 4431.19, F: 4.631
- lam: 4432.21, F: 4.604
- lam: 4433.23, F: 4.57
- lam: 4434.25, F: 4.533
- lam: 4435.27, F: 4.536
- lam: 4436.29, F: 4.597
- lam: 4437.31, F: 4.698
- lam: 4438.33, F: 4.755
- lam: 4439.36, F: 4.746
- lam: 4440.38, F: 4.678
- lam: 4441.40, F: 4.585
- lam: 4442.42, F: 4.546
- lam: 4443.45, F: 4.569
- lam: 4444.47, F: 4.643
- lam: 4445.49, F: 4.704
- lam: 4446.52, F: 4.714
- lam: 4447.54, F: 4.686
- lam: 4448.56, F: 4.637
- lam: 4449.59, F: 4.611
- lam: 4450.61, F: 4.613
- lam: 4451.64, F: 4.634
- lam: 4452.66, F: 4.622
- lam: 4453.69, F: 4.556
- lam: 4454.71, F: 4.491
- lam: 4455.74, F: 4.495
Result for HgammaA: 2.1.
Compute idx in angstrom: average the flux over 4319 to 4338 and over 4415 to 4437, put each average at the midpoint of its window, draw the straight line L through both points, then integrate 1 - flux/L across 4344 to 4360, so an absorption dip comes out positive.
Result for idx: 0.6 angstrom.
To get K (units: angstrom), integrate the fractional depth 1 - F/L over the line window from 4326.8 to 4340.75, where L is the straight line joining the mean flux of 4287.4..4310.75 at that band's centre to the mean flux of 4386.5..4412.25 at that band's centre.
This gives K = 0.8 angstrom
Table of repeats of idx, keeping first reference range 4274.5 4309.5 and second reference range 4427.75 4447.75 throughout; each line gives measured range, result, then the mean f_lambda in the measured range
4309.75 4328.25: -0.15 angstrom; 4.61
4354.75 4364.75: -0.16 angstrom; 4.67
